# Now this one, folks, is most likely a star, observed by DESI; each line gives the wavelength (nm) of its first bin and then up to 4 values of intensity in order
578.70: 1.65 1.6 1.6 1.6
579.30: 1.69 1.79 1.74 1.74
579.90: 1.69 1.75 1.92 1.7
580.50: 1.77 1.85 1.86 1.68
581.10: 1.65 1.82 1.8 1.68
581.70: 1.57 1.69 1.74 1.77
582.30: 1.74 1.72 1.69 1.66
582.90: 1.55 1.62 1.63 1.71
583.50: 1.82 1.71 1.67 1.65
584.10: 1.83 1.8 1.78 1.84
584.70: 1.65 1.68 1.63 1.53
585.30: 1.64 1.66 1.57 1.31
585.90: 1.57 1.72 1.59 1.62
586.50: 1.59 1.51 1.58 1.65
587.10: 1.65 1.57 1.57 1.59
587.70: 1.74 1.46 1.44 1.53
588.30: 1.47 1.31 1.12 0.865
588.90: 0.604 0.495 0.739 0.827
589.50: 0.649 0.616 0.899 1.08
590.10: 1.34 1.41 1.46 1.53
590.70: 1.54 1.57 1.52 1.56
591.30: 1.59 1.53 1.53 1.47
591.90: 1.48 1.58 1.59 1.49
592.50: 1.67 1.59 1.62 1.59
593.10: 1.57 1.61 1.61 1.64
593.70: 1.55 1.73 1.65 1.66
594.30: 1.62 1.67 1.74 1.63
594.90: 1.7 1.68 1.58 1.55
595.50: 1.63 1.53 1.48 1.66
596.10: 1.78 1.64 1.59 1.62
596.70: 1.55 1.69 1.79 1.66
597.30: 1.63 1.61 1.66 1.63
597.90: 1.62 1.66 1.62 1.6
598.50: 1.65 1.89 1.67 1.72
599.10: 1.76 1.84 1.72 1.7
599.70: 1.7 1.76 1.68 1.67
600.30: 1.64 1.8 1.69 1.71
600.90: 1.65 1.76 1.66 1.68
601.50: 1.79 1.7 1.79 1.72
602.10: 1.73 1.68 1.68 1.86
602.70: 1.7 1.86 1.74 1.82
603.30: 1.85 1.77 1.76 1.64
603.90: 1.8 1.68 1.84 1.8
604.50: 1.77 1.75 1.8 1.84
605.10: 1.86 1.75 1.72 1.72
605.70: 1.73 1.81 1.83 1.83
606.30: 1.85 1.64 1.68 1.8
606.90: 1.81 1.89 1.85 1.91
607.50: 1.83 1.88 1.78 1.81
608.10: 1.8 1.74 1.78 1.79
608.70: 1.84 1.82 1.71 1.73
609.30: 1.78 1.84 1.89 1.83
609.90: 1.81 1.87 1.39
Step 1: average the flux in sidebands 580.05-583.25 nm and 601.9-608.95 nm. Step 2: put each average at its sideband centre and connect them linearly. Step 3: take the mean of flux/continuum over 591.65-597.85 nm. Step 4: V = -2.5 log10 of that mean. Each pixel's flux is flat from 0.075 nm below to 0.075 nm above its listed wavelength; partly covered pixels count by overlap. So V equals 0.09 mag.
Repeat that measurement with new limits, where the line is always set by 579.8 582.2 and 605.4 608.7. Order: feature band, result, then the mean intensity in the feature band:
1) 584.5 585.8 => 0.091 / 1.61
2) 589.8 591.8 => 0.214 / 1.45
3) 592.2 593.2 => 0.117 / 1.59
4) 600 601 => 0.056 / 1.69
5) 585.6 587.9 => 0.114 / 1.58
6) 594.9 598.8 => 0.086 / 1.64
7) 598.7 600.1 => 0.032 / 1.73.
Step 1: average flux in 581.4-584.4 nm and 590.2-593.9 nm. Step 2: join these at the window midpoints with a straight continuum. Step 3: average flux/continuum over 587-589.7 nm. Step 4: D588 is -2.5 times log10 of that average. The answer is 0.336 mag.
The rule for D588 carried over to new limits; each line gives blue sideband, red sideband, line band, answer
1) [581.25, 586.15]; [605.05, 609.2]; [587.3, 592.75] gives 0.28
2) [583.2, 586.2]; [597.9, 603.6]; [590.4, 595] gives 0.07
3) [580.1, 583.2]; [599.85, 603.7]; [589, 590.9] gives 0.50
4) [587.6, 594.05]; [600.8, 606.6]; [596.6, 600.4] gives -0.06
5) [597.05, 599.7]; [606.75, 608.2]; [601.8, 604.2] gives 0.00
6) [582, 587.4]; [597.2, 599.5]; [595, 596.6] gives 0.04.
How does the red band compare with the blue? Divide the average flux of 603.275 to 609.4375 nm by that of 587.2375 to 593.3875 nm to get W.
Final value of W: 1.32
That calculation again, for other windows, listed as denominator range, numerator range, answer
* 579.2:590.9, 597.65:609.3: 1.14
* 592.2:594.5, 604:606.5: 1.10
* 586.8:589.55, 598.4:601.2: 1.37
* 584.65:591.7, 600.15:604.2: 1.25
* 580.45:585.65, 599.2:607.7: 1.03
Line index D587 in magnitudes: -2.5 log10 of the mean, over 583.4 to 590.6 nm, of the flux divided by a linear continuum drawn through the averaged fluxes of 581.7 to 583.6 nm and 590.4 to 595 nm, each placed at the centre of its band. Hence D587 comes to 0.16 mag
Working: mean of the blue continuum 1.69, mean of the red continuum 1.59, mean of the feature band 1.43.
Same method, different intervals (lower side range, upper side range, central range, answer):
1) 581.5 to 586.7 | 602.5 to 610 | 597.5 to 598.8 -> 0.05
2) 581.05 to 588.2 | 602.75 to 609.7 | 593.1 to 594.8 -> 0.04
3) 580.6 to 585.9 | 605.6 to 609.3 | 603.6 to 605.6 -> 0.01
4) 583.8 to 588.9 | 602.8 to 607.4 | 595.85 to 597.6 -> 0.02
